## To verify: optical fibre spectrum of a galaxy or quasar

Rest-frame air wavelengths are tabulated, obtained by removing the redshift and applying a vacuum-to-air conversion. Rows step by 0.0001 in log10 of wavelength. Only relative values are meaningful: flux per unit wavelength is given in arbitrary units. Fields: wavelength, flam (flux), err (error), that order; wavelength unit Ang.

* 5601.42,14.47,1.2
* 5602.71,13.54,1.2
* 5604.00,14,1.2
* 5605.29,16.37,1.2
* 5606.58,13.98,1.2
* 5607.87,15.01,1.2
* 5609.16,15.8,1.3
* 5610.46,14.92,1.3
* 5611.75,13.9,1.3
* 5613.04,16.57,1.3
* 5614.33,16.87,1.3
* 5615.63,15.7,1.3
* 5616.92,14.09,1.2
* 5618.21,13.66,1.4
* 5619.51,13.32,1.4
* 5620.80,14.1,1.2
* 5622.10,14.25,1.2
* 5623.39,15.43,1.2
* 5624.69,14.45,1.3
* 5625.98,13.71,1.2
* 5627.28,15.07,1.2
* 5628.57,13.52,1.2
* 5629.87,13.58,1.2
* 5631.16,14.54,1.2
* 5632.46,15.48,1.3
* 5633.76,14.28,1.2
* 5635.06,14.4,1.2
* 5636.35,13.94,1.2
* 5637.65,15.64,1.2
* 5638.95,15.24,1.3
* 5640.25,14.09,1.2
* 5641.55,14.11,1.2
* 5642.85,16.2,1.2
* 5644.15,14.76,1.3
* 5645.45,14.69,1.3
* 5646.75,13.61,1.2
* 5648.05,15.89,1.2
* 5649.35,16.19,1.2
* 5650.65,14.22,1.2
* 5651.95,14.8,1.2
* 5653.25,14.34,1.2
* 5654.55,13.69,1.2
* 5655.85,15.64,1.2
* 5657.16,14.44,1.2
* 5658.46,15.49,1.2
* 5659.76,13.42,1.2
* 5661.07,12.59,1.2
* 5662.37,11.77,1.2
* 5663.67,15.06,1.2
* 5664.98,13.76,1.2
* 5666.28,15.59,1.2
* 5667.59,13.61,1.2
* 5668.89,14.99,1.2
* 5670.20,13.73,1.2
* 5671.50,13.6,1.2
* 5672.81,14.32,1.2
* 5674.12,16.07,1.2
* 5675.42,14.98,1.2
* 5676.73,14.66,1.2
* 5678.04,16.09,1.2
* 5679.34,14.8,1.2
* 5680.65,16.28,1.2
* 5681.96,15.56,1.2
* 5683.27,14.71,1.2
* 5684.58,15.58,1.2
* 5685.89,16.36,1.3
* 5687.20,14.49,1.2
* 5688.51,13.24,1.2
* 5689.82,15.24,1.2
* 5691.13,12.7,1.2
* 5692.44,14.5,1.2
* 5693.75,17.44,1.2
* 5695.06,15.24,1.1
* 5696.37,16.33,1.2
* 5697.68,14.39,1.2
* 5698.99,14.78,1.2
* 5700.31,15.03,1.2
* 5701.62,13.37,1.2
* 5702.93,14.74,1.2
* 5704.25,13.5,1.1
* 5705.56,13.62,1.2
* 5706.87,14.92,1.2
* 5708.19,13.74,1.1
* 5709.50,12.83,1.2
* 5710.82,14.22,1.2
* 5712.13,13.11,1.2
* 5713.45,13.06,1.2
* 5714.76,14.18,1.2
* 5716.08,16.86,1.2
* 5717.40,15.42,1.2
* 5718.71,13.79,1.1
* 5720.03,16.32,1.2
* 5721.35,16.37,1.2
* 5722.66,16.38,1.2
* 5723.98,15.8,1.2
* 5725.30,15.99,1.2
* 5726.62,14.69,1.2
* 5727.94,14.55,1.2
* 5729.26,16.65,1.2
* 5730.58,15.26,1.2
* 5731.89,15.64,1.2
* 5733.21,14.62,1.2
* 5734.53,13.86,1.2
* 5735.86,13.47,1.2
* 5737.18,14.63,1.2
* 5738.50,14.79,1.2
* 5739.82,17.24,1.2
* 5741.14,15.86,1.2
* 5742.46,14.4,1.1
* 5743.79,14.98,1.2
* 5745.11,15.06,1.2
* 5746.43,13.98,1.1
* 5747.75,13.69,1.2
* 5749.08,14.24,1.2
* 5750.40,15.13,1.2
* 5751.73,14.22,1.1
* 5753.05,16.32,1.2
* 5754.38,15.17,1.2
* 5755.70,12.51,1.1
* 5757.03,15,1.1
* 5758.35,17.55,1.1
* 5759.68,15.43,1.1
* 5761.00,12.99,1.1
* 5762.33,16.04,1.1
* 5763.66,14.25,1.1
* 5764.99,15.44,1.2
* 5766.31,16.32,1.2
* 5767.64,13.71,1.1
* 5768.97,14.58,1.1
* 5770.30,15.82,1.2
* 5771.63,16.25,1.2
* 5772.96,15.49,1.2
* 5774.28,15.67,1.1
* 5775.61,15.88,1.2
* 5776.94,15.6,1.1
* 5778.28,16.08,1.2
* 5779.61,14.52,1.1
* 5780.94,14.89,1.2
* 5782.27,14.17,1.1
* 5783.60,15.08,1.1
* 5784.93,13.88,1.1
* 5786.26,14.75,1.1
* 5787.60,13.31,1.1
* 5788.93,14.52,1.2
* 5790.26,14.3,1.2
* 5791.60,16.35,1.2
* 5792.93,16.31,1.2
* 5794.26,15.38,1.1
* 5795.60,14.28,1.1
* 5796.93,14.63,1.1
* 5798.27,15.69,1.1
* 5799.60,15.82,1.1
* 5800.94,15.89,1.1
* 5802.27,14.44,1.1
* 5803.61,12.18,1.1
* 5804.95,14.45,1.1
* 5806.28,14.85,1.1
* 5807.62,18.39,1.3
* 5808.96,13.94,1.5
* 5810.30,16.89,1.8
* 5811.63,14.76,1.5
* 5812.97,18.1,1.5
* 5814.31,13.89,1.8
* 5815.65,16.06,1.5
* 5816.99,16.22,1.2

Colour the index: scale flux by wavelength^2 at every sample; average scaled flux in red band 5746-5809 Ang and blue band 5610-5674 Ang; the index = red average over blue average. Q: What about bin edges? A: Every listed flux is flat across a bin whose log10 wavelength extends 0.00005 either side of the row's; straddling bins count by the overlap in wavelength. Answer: 1.1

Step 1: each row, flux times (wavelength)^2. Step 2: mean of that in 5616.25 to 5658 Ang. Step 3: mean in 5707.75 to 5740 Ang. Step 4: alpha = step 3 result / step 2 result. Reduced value 1.1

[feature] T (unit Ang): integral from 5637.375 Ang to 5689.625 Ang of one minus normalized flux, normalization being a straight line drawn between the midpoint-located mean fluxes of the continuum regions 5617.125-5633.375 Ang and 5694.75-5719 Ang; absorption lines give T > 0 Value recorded -1.4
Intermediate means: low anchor 14.3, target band 14.7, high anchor 14.4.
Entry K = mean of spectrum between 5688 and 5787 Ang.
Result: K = 14.9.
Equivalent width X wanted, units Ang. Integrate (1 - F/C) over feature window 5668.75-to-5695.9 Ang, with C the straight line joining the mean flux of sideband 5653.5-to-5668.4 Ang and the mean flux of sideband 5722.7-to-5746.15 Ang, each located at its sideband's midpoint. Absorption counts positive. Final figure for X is -1.1 Ang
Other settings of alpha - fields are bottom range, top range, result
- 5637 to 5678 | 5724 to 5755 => 1.06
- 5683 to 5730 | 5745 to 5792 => 1.03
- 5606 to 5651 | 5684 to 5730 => 1.04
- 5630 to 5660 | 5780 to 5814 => 1.08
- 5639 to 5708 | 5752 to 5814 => 1.07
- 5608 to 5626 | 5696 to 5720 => 1.00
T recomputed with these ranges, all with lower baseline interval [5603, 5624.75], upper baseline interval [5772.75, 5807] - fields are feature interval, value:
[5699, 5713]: 0.9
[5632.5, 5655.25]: 0.2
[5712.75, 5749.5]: -0.4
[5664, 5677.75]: 0.3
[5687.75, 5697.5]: 0.0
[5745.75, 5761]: 0.2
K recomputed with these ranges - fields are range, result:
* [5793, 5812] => 15.2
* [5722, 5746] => 15.2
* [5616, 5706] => 14.6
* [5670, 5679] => 14.8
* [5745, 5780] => 15.1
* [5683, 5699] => 15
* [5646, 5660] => 14.7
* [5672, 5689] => 15.2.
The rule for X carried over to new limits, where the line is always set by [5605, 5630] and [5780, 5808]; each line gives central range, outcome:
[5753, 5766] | -0.16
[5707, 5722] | 0.27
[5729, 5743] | -0.24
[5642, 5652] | -0.20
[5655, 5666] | 0.51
